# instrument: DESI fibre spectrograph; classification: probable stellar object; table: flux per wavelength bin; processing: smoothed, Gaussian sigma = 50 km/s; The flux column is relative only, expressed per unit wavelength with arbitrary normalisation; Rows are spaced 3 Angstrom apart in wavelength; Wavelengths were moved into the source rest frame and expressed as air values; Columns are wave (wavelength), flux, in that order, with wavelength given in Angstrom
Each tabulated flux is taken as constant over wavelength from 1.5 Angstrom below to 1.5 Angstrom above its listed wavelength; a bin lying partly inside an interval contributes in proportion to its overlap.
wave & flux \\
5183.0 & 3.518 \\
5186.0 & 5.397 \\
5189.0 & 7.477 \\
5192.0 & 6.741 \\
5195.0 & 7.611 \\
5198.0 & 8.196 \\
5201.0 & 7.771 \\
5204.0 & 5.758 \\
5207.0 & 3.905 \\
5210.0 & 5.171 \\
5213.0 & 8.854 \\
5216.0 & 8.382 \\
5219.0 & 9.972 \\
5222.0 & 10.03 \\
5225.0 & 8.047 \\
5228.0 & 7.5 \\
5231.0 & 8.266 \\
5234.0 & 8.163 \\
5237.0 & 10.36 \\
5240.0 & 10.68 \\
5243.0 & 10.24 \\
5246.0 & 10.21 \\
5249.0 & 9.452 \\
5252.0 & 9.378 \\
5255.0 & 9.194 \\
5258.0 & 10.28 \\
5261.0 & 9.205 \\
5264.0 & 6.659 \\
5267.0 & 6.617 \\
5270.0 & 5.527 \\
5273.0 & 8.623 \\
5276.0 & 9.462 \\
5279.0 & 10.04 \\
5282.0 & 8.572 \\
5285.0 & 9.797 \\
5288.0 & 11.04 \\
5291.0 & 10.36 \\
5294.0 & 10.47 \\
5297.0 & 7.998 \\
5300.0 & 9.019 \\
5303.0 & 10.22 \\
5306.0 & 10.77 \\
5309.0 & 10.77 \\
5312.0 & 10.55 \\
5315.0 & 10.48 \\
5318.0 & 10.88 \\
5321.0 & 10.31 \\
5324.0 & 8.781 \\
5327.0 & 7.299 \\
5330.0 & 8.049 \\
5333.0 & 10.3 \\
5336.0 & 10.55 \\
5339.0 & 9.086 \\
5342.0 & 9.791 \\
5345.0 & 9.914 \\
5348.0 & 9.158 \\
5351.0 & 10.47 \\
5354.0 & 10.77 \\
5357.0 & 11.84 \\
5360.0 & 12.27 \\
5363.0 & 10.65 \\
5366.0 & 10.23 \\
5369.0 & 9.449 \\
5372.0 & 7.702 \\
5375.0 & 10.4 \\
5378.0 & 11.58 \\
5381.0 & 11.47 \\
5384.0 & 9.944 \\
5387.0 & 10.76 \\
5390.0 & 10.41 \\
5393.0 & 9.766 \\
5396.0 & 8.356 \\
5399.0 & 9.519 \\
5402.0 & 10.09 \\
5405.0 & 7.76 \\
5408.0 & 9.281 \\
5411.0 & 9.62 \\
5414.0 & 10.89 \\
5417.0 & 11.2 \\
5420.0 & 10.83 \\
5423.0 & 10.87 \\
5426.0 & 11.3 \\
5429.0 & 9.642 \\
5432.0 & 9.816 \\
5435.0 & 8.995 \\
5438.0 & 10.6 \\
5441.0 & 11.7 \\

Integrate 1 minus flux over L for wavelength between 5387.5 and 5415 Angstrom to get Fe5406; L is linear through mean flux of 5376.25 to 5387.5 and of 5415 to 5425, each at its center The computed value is 3.6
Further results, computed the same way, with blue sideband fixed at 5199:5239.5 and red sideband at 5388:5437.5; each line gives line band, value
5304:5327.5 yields -3.11 Angstrom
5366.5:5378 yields -0.10 Angstrom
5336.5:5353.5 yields -1.06 Angstrom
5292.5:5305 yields -1.04 Angstrom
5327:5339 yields -0.22 Angstrom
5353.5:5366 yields -2.56 Angstrom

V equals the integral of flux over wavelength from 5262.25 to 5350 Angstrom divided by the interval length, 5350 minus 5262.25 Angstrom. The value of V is 9.35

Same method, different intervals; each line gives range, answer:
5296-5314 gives 9.96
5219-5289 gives 9.02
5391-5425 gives 9.86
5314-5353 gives 9.62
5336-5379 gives 10.2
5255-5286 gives 8.49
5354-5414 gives 10.1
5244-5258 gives 9.66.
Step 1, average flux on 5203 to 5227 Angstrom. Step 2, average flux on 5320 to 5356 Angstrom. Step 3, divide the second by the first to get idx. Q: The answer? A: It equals 1.3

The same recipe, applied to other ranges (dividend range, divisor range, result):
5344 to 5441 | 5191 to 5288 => 1.21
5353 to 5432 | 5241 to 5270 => 1.15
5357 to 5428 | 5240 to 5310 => 1.10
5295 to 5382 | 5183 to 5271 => 1.25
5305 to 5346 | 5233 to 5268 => 1.06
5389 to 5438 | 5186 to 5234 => 1.32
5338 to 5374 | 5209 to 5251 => 1.13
